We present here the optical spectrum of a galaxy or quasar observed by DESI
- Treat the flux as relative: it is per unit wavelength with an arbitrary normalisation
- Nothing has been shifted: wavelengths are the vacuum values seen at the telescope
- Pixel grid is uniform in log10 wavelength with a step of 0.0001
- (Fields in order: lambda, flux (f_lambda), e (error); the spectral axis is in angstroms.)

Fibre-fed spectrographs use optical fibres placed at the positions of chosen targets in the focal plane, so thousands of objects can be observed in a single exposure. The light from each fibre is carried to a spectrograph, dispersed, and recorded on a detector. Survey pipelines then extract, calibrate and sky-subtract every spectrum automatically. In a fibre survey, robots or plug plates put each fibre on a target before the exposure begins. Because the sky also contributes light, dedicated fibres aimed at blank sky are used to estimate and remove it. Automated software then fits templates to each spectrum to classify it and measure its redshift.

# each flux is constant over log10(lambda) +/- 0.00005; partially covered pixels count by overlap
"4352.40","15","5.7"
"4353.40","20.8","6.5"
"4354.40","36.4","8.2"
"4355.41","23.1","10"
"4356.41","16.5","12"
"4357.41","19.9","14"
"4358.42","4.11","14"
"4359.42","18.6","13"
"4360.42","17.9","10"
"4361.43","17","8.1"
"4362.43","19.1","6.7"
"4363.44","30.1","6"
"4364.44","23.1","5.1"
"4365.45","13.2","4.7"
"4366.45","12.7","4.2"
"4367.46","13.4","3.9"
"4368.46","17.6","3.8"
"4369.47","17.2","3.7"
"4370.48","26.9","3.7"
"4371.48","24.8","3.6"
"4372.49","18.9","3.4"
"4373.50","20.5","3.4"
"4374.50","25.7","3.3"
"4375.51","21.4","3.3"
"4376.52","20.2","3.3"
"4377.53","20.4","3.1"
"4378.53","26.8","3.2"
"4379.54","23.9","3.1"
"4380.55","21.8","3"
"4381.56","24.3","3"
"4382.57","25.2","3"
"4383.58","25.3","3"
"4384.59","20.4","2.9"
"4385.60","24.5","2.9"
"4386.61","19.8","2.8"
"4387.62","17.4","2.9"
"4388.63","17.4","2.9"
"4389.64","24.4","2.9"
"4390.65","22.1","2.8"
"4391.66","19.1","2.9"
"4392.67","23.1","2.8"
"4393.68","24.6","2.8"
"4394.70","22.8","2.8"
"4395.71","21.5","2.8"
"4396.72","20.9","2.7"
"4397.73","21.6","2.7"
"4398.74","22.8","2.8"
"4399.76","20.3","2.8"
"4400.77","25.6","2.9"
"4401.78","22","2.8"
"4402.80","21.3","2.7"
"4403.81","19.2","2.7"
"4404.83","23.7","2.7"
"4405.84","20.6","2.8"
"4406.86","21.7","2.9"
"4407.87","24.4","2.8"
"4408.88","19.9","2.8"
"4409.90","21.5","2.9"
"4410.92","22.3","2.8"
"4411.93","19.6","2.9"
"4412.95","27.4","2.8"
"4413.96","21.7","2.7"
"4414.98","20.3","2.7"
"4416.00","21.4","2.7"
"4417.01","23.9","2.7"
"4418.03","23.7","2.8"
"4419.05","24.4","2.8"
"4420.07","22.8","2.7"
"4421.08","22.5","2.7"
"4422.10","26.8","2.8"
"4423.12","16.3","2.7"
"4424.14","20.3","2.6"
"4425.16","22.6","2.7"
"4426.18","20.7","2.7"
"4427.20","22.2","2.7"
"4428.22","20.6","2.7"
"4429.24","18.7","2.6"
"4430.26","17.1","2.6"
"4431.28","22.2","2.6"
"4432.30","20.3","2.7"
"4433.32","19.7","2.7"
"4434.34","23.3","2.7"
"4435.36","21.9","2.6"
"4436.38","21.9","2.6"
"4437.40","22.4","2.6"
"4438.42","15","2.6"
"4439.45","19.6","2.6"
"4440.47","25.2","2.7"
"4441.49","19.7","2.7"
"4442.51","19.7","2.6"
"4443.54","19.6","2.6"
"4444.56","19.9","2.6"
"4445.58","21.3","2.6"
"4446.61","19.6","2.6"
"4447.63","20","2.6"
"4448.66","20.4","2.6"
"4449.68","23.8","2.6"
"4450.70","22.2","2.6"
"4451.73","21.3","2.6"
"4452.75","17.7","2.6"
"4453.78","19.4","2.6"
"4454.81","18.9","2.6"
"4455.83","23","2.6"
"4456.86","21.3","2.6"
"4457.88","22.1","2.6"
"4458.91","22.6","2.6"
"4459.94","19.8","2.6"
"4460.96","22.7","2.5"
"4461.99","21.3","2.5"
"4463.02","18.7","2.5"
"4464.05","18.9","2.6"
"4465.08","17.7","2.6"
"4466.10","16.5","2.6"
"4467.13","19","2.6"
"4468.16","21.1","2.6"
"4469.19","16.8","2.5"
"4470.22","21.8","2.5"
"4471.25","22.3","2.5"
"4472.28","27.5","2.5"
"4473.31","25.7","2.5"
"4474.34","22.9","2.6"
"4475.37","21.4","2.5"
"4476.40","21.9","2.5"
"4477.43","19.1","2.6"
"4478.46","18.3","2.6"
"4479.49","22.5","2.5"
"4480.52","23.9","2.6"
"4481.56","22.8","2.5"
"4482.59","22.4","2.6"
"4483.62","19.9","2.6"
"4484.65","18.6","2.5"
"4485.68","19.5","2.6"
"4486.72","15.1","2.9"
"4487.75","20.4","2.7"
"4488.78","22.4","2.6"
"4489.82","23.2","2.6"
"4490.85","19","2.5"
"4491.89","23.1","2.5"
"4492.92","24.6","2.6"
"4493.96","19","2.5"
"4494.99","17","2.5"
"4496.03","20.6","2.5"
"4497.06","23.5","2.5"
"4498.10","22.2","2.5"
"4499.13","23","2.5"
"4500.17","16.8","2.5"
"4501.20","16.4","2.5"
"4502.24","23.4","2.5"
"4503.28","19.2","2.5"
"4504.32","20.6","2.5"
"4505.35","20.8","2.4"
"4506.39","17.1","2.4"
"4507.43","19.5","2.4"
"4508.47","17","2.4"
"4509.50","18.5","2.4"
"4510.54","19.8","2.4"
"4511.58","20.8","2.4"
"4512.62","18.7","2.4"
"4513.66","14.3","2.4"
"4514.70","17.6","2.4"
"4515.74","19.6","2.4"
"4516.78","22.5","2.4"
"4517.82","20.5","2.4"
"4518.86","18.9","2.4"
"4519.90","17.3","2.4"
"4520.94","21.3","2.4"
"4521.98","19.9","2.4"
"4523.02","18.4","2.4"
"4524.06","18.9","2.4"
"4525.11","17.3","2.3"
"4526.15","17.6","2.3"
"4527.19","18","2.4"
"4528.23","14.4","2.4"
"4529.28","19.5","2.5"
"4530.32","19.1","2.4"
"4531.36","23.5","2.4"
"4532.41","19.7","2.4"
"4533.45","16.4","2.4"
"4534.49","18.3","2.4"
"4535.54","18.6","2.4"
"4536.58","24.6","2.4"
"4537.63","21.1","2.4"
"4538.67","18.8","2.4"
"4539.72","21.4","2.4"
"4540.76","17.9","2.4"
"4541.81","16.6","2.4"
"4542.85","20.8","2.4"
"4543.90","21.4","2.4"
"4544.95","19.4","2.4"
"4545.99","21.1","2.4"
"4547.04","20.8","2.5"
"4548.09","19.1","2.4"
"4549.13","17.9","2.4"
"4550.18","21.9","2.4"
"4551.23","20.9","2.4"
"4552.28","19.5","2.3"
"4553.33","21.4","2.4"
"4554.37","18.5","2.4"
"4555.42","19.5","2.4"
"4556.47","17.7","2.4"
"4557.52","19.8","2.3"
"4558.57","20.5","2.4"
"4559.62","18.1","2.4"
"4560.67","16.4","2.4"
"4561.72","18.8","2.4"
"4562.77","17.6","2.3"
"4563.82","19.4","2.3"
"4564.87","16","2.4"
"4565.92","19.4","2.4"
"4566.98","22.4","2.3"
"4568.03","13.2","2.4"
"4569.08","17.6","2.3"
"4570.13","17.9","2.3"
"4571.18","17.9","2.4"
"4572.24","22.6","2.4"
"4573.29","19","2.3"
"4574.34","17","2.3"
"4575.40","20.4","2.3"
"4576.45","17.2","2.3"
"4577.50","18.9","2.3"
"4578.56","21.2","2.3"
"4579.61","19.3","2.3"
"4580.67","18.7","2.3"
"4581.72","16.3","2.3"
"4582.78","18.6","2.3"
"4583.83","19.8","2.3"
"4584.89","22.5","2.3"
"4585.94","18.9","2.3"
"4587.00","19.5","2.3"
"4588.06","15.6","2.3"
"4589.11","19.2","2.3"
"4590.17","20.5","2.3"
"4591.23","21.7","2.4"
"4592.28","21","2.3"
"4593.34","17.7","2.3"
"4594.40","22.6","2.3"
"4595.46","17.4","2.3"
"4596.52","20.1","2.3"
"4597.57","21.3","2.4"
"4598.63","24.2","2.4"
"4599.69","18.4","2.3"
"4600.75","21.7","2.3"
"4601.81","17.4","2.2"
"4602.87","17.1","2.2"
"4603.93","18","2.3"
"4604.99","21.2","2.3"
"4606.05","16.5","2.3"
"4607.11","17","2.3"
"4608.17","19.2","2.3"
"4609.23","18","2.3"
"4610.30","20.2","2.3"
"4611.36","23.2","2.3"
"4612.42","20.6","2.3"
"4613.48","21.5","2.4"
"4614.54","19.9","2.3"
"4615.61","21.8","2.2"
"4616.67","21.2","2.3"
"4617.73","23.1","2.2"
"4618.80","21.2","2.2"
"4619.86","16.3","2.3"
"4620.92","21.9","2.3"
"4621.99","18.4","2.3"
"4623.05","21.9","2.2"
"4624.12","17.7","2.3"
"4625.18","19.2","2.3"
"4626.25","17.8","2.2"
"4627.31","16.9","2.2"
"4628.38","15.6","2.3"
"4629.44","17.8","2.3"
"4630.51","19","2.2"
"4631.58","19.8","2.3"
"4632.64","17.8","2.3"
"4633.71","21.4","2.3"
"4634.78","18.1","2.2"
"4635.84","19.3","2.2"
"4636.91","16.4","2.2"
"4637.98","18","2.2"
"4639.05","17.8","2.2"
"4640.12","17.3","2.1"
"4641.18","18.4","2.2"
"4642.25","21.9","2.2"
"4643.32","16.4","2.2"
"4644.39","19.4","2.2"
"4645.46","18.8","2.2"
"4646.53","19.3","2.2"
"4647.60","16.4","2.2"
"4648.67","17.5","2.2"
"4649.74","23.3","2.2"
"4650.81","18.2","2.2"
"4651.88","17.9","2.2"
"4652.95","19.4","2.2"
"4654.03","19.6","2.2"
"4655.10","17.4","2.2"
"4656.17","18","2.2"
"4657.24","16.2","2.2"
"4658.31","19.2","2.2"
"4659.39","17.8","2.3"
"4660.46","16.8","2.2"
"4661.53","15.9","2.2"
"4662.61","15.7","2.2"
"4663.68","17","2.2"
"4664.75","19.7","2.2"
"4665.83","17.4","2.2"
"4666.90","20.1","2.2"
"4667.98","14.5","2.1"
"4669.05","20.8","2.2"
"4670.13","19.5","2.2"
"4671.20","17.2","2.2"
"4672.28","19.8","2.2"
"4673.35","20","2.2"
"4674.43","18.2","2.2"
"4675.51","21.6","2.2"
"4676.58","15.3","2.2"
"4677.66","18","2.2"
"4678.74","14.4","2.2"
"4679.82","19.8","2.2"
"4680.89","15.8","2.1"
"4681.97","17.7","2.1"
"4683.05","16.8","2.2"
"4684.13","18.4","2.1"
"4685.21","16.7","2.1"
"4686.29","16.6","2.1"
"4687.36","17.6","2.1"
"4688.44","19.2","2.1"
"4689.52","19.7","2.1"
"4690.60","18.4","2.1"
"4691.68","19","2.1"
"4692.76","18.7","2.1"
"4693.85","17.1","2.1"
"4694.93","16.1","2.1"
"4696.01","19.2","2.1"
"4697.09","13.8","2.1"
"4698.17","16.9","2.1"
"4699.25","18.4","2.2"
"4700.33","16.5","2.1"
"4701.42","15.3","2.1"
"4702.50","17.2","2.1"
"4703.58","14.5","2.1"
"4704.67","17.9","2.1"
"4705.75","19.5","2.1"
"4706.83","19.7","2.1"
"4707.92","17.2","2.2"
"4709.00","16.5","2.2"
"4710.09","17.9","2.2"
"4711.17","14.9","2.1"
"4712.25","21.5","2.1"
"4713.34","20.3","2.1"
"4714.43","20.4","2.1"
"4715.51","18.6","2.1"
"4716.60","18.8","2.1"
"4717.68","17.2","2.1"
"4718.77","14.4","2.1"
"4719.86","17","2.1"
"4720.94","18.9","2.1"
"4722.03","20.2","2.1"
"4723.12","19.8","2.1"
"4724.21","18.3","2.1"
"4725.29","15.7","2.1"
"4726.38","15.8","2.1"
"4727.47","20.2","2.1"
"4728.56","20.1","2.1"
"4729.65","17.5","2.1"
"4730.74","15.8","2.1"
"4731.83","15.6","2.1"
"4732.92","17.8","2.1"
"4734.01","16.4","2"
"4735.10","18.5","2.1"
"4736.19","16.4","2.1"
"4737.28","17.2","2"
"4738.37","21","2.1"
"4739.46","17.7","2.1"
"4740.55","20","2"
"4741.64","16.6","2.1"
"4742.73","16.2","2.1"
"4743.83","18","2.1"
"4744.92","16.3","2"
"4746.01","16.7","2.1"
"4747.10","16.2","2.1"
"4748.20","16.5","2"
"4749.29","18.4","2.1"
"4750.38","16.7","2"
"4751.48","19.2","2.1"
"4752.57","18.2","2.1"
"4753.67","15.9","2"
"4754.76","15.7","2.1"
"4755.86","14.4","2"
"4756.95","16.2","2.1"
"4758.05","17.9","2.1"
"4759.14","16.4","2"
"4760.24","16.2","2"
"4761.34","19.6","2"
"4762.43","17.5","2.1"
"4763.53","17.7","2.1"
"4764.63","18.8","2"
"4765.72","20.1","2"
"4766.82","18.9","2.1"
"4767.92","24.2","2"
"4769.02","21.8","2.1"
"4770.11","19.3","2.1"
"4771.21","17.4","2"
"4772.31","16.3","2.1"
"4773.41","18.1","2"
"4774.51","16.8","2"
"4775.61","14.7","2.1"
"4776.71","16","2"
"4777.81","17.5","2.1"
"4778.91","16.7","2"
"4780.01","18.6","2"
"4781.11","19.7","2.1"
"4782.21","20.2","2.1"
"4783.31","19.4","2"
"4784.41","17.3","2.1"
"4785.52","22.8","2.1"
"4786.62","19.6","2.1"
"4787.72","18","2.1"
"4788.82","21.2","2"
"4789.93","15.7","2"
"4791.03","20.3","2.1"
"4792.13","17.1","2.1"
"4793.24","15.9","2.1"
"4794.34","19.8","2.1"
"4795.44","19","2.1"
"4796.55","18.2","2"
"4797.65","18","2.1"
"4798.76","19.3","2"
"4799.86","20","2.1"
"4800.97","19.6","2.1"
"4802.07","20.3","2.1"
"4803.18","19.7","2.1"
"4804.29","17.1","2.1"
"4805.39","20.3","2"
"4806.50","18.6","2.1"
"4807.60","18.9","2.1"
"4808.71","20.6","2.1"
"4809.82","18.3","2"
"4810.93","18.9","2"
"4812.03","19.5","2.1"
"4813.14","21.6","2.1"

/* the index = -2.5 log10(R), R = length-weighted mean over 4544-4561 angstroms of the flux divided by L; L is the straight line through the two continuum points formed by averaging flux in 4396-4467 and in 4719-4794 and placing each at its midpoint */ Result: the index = 0.02 mag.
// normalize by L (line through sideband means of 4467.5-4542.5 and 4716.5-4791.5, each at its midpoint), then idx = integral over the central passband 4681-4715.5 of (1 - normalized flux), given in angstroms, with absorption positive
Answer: 1.24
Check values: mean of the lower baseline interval 20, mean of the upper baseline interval 17.9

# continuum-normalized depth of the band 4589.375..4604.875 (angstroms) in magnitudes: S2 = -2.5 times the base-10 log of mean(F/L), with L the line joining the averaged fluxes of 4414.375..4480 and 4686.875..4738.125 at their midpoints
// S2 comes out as -0.04 mag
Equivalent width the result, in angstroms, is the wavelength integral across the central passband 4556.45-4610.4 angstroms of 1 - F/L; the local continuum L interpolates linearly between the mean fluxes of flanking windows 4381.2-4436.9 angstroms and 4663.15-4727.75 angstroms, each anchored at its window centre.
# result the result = 1.1 angstroms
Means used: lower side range 21.8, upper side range 17.9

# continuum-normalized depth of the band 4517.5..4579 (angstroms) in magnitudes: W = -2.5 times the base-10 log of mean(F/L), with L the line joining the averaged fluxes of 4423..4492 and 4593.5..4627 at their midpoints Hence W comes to 0.06 mag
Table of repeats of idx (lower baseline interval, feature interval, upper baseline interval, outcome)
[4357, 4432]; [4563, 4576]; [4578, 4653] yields 0.8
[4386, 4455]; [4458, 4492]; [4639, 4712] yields -0.5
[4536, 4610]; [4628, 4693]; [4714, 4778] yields 1.1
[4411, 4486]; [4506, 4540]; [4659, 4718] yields 1.7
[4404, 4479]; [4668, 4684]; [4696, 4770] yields 0.3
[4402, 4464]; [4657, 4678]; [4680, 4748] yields 0.2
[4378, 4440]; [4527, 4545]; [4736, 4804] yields 1.0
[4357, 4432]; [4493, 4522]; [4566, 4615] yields 0.8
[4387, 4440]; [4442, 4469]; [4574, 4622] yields 1.0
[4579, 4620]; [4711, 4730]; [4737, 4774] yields -0.1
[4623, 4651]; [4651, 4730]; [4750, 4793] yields 2.1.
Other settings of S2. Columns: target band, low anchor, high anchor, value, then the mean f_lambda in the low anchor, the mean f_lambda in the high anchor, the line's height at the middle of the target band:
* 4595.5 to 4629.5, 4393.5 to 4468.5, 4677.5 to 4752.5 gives -0.04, 21.2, 17.6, 18.9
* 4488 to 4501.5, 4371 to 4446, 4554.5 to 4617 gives -0.02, 21.7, 19.2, 20.5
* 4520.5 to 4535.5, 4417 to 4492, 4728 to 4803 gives 0.09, 20.9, 18.1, 20.3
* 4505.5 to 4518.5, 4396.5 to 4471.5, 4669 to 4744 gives 0.07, 21.1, 17.8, 20.2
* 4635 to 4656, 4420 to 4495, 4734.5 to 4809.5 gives 0.04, 20.8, 18.2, 19.3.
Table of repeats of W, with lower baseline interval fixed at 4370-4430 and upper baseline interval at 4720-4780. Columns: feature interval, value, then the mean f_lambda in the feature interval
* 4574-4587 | 0.041 mag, 19.1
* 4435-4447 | 0.059 mag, 20.5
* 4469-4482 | -0.051 mag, 22.2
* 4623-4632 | 0.062 mag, 18.2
